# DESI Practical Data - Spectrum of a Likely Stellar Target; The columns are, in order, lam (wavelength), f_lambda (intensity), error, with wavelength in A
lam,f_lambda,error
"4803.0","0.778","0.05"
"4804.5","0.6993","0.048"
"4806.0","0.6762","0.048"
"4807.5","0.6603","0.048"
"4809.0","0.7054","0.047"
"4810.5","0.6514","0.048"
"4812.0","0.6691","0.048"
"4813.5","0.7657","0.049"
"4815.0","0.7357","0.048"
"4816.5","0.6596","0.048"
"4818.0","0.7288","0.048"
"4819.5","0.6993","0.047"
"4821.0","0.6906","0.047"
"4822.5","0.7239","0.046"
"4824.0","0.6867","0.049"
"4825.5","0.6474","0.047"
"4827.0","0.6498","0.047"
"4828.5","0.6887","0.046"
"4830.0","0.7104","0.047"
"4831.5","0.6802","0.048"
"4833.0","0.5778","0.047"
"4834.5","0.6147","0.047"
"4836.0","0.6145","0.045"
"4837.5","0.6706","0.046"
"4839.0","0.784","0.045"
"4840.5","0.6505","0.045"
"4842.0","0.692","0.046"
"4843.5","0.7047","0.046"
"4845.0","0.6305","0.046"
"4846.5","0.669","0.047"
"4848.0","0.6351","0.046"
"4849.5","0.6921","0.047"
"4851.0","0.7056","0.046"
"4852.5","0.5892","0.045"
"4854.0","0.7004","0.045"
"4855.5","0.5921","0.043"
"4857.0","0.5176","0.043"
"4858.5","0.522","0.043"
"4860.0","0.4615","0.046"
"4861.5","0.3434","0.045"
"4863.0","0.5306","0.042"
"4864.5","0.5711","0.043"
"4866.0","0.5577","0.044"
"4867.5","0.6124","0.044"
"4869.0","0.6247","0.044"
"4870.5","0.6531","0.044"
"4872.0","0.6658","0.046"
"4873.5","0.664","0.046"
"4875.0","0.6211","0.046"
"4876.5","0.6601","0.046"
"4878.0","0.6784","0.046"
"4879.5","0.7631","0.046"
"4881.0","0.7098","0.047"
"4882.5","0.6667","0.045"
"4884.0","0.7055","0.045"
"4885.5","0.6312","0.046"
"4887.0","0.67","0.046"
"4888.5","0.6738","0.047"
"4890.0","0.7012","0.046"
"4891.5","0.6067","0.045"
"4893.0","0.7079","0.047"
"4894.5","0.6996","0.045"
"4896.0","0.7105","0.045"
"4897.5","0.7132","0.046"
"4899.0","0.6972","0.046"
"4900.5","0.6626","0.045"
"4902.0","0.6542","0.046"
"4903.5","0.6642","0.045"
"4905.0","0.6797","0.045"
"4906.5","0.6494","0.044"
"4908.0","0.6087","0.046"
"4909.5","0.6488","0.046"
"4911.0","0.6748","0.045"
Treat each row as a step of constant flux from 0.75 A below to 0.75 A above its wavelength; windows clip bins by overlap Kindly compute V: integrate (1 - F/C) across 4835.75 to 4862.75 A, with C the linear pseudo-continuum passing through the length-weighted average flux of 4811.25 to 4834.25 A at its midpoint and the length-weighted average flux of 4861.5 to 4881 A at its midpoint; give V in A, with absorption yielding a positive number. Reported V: 1.4 A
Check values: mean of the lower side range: 0.686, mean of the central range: 0.619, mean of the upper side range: 0.625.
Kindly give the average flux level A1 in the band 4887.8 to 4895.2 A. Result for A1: 0.678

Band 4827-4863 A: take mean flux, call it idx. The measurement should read 0.627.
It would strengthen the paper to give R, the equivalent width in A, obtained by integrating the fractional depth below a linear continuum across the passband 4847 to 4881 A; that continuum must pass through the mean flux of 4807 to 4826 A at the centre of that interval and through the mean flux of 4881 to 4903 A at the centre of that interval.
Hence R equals 3.7 A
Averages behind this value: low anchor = 0.695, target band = 0.61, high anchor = 0.679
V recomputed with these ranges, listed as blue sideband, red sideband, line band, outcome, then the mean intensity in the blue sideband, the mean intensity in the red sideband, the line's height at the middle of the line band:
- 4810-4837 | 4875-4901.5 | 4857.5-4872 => 2.8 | 0.678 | 0.684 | 0.681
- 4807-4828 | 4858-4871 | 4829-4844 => -1.0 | 0.691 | 0.54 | 0.63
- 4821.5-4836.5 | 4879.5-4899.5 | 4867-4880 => 0.4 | 0.661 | 0.687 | 0.68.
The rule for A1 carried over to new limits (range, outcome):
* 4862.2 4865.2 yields 0.547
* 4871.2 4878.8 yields 0.659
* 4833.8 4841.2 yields 0.667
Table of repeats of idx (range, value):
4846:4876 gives 0.596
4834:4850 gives 0.669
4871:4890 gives 0.676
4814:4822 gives 0.705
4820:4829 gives 0.681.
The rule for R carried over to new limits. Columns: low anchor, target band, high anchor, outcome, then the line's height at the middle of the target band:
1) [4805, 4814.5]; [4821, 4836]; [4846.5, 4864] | -0.5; 0.643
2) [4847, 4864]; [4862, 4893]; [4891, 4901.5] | -0.6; 0.634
